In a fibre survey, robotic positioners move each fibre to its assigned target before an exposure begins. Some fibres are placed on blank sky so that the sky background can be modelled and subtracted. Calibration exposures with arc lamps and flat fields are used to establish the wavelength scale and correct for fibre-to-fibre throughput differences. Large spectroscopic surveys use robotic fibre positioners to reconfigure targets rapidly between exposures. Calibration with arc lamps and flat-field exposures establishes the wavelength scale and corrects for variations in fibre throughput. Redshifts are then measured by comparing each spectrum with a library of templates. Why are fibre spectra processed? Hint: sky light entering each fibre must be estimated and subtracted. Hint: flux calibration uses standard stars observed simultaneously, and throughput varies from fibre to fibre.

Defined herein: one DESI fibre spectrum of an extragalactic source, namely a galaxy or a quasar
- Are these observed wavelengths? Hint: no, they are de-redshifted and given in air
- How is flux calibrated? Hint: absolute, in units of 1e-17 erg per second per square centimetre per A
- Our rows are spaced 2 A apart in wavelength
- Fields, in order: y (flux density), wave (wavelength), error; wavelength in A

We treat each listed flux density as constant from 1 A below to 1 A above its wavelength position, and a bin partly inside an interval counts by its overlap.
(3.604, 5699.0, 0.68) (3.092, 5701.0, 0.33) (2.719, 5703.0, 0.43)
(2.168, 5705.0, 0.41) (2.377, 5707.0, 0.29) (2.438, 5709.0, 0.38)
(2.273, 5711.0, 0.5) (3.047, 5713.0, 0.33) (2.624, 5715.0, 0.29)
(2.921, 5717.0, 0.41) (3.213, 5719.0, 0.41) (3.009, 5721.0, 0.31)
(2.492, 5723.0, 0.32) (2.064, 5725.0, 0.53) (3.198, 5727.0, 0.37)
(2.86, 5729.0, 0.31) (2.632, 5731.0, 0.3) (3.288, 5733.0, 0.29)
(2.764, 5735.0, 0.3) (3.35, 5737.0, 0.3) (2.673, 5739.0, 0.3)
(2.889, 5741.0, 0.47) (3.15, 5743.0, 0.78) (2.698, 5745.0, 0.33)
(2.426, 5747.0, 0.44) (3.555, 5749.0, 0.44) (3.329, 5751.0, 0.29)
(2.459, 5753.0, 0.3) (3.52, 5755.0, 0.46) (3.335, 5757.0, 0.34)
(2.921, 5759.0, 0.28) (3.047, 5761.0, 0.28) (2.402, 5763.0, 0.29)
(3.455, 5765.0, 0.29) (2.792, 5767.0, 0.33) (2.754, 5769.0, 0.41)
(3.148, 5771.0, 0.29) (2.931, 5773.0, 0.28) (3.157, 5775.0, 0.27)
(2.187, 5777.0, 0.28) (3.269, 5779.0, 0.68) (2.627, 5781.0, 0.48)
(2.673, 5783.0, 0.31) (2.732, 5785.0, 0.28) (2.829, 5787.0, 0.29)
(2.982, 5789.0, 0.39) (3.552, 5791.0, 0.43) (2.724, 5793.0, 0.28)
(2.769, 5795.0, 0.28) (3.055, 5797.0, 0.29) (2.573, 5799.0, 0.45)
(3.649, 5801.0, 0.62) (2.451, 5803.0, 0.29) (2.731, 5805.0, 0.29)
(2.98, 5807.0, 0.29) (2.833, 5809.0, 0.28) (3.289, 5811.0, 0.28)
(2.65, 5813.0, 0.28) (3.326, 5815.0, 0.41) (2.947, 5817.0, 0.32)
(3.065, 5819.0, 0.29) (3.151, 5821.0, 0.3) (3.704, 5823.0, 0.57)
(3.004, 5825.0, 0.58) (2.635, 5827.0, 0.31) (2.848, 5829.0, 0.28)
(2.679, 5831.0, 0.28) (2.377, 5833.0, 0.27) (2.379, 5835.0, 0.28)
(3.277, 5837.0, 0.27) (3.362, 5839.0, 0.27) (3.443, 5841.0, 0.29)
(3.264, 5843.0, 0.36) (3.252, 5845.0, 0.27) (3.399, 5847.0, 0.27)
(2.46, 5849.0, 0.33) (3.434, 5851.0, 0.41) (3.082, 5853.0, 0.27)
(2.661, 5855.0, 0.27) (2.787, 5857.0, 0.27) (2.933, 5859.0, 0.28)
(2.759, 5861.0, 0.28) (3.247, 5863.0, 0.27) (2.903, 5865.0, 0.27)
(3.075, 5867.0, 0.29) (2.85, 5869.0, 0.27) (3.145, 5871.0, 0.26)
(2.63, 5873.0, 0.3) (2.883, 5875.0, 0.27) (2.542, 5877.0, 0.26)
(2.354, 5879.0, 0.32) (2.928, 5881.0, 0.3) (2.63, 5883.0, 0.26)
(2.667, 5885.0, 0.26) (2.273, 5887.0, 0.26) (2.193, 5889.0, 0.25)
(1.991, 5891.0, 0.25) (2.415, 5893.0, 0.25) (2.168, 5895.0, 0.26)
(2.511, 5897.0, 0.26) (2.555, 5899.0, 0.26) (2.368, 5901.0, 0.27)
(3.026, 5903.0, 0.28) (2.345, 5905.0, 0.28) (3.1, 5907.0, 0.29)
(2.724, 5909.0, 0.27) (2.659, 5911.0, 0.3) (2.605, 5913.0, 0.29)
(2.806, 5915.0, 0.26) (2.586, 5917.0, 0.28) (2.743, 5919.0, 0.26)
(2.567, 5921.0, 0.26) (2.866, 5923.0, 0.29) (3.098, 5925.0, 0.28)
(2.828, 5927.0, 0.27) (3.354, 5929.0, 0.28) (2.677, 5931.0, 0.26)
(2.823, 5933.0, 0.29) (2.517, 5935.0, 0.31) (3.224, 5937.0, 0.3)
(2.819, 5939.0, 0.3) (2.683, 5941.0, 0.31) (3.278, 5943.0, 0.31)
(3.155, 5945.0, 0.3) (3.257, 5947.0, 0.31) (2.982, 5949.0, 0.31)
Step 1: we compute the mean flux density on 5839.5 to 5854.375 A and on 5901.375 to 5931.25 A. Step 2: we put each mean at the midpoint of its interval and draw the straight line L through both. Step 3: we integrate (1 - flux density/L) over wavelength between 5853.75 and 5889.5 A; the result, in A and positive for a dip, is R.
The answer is 3.39 A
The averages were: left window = 3.18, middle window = 2.76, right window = 2.79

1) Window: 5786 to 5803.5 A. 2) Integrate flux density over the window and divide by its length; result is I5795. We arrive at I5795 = 2.97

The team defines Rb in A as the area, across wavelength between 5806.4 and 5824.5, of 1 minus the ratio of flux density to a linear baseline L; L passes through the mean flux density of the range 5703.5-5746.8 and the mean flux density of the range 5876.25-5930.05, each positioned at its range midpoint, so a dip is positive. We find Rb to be -2.8 A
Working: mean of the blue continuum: 2.76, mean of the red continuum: 2.63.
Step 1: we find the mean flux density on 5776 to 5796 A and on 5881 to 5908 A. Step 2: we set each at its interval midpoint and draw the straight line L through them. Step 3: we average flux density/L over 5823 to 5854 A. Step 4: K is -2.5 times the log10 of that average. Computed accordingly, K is -0.13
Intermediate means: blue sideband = 2.83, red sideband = 2.5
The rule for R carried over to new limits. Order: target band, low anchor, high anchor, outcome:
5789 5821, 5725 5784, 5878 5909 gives -2.31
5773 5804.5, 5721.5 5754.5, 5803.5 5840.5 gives 0.48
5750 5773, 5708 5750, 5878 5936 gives -1.74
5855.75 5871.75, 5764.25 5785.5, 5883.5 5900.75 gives -3.05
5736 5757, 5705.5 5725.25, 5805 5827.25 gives -1.83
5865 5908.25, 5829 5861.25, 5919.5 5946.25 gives 4.93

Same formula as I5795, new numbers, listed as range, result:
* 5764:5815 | 2.92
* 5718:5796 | 2.92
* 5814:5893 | 2.88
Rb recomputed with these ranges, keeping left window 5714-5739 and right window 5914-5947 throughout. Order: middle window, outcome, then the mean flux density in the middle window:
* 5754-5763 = -0.8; 3.12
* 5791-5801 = -0.3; 2.94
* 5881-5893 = 2.0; 2.4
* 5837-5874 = -2.1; 3.04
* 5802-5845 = -1.6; 2.98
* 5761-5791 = -0.2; 2.88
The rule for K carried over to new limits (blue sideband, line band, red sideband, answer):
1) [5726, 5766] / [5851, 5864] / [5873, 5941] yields -0.07 mag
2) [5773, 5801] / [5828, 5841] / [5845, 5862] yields 0.03 mag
